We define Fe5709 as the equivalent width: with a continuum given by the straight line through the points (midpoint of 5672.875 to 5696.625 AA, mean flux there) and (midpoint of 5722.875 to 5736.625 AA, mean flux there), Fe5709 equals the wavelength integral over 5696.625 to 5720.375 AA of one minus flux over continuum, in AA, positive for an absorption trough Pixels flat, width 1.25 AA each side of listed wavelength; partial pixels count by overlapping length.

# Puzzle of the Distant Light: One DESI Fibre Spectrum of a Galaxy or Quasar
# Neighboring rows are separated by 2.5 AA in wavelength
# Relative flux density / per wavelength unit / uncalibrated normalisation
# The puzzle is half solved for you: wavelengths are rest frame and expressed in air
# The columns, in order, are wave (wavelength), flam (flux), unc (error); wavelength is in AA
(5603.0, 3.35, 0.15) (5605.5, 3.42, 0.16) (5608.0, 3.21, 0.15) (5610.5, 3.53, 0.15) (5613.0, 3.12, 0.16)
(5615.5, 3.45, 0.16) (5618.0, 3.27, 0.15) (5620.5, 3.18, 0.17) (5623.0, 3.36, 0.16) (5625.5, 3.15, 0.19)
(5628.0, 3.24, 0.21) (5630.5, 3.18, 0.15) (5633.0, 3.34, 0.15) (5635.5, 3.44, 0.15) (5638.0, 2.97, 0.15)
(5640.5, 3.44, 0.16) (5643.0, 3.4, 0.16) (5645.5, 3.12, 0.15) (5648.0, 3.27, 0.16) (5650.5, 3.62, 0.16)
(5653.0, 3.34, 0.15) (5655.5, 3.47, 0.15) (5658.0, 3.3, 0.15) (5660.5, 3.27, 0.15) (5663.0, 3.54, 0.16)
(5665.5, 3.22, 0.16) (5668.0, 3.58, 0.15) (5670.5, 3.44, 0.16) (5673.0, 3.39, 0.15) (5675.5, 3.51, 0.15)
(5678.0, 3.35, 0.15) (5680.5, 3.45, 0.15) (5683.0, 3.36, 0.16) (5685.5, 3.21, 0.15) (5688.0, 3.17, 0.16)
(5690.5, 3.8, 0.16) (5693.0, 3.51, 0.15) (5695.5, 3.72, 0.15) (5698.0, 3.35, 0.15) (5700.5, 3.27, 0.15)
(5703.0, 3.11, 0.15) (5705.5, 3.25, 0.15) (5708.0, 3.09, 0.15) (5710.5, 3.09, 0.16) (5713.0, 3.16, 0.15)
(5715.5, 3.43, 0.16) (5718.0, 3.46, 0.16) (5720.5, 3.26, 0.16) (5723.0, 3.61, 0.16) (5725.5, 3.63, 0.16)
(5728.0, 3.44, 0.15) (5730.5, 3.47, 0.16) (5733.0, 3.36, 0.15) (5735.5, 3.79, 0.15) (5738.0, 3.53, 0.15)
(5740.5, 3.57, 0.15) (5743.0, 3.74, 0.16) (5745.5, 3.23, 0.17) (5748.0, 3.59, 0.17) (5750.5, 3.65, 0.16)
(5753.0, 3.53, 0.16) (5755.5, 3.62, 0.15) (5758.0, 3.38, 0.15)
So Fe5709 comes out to 1.7 AA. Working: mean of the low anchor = 3.45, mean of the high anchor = 3.54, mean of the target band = 3.25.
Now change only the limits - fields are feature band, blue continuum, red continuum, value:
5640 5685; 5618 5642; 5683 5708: -1.1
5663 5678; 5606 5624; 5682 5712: -0.5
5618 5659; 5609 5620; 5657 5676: 0.8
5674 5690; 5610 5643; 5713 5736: 0.1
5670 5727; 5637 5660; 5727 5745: 1.3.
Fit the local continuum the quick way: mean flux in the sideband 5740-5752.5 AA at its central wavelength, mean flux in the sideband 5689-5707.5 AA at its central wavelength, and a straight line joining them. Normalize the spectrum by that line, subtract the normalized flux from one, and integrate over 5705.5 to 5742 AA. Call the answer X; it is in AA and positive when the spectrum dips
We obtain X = 0.7 AA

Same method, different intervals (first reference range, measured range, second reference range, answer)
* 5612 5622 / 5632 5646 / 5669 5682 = 0.13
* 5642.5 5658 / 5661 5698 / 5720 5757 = -0.20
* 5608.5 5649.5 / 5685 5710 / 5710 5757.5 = 0.51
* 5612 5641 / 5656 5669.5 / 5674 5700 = -0.09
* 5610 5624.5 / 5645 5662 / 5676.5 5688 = -0.19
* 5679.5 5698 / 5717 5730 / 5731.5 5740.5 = 0.19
